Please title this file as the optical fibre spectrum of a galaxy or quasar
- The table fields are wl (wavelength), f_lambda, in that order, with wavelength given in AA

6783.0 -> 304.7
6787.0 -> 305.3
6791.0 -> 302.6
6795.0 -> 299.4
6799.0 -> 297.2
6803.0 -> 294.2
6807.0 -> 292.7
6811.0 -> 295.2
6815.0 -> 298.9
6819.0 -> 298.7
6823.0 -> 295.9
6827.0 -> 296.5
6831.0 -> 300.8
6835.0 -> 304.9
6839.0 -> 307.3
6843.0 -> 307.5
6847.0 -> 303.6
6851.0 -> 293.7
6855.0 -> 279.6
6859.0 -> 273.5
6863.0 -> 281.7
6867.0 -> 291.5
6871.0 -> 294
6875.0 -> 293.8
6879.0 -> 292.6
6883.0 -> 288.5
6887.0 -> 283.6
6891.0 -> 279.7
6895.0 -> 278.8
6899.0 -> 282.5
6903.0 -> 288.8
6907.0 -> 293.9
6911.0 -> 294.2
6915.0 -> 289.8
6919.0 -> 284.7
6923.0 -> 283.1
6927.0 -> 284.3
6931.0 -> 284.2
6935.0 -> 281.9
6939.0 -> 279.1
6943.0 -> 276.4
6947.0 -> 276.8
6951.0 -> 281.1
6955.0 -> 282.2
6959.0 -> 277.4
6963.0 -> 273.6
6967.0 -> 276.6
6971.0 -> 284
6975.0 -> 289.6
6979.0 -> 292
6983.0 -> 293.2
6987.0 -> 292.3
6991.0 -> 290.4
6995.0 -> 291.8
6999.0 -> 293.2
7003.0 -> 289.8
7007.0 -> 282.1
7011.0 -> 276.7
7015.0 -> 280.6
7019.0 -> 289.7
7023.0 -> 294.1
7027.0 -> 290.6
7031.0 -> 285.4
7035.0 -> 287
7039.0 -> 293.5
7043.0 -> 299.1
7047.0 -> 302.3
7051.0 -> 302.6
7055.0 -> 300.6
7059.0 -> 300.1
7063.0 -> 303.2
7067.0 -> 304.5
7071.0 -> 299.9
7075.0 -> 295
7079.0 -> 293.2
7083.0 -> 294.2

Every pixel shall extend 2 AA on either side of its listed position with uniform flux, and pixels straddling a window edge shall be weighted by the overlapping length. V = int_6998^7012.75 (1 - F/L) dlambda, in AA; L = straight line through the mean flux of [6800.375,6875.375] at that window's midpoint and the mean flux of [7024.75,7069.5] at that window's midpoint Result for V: 0.6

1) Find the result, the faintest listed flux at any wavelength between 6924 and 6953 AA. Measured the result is 276.4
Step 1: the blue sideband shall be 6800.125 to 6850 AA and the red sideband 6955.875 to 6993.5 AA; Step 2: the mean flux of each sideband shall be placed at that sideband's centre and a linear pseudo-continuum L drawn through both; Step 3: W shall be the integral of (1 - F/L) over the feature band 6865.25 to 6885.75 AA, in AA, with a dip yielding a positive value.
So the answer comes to 0.2 AA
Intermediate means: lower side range 300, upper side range 285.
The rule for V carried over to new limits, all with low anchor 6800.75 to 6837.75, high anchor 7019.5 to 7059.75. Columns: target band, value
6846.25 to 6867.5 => 0.8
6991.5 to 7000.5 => 0.1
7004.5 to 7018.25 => 0.7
